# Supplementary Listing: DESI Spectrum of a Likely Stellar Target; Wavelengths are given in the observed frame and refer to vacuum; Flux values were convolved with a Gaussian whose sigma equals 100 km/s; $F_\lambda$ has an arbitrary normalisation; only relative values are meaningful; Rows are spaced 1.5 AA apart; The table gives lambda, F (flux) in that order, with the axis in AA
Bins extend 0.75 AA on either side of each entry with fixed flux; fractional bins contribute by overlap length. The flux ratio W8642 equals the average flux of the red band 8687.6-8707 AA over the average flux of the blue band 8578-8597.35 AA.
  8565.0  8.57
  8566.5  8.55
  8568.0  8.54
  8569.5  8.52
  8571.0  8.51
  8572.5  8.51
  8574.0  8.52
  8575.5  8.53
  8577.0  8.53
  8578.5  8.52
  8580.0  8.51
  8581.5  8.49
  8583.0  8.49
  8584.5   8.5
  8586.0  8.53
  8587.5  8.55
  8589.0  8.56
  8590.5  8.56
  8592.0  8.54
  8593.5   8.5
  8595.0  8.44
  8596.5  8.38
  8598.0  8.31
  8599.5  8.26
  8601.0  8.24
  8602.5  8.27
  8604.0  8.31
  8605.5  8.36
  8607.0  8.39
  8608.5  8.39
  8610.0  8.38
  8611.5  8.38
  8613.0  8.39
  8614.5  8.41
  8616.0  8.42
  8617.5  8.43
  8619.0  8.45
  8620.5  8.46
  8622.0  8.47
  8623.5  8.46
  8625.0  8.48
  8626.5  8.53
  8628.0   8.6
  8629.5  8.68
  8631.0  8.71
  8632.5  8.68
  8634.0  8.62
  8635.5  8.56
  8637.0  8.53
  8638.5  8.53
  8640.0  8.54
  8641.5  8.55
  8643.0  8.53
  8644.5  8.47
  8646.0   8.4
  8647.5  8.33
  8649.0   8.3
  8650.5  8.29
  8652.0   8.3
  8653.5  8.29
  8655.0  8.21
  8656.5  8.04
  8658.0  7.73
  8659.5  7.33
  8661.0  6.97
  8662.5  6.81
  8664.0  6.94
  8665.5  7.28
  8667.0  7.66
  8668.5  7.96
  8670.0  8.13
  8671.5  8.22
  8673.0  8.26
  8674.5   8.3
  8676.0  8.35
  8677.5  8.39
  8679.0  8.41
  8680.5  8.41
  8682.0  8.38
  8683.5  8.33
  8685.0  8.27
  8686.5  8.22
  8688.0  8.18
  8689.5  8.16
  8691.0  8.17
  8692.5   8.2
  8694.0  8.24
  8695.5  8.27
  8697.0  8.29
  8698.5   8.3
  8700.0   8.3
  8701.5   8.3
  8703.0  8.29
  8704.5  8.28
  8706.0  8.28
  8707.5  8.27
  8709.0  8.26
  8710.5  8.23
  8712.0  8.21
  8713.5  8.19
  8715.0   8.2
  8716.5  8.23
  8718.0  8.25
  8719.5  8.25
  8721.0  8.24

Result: 0.97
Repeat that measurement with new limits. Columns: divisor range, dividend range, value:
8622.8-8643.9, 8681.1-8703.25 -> 0.96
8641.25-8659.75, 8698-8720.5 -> 1.00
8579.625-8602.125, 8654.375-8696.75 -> 0.95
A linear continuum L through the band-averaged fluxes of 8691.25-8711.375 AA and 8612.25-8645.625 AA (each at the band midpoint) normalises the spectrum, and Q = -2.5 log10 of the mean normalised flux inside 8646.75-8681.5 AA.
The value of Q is 0.06 mag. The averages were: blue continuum 8.52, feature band 7.96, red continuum 8.27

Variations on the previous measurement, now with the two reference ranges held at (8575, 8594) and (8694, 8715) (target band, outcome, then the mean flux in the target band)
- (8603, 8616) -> 0.01 mag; 8.38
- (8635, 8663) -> 0.03 mag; 8.15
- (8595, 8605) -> 0.02 mag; 8.31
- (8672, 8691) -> 0.00 mag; 8.3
